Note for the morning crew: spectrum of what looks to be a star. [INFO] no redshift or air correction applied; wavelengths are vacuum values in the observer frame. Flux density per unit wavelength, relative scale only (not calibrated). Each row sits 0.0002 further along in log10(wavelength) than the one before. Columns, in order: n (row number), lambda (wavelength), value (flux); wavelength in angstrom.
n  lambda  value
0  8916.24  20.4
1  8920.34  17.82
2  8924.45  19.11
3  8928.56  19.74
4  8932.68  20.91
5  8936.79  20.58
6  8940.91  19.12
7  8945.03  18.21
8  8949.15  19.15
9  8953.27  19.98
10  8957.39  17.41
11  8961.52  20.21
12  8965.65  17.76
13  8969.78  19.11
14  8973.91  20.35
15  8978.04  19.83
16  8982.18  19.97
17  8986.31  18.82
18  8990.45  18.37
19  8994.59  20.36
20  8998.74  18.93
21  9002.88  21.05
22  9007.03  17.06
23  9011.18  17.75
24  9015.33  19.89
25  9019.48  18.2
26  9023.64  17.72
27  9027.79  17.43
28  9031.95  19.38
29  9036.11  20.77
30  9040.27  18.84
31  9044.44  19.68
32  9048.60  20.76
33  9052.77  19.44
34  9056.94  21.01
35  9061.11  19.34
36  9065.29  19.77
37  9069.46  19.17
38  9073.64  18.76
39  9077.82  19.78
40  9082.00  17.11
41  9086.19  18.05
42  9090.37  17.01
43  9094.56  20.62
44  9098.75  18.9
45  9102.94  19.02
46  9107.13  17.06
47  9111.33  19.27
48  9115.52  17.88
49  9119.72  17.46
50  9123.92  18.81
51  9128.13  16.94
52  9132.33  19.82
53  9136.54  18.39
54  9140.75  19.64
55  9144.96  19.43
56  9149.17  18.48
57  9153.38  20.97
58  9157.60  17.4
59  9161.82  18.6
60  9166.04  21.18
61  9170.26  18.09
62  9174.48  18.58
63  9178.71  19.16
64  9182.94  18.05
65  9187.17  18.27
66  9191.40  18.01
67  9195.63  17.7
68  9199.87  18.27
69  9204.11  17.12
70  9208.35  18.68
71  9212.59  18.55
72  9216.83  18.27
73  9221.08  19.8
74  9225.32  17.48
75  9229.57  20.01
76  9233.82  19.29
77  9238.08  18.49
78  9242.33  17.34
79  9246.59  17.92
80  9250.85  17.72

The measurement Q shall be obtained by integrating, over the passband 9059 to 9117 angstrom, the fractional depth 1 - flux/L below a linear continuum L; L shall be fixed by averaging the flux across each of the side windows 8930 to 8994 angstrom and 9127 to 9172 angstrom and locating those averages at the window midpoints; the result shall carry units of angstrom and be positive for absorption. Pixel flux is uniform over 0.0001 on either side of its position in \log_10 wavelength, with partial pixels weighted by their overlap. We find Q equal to 1.34 angstrom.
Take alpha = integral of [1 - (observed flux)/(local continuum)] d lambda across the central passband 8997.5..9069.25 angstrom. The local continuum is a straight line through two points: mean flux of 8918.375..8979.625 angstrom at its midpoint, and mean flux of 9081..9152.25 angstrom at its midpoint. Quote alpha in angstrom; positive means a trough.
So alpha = -1.3 angstrom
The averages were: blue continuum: 19.3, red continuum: 18.5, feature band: 19.2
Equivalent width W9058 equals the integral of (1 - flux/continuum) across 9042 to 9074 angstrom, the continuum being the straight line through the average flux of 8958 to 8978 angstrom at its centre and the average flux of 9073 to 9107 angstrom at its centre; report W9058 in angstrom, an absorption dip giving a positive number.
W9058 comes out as -1.77 angstrom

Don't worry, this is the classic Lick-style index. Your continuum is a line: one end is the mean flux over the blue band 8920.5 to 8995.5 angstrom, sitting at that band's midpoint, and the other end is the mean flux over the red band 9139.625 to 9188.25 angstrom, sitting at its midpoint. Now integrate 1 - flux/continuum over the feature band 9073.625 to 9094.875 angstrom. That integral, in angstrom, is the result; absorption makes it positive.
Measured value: 0.8 angstrom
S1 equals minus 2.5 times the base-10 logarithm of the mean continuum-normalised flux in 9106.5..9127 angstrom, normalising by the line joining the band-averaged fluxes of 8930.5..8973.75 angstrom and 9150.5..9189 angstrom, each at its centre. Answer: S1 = 0.05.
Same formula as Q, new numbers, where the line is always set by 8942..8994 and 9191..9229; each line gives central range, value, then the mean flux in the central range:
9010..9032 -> 0.7 angstrom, 18.3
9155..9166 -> -0.2 angstrom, 18.7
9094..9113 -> -0.2 angstrom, 18.8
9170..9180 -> -0.1 angstrom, 18.7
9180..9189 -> 0.1 angstrom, 18.2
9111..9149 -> 0.0 angstrom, 18.6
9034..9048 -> -0.7 angstrom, 19.9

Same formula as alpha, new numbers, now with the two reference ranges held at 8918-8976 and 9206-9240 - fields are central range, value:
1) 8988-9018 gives 0.2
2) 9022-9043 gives 0.3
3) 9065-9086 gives 0.3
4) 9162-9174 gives -0.3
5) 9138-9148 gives -0.2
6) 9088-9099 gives 0.1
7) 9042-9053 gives -0.5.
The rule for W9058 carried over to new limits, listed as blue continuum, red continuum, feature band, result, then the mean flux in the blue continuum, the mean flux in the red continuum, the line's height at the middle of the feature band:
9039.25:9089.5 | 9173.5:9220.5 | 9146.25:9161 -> -0.3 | 19.3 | 18.3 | 18.6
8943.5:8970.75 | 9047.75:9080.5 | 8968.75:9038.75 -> 0.3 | 18.8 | 19.7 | 19.2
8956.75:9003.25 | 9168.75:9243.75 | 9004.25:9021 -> 0.8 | 19.3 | 18.4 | 19.2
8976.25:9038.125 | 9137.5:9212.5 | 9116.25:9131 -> 0.7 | 19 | 18.7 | 18.8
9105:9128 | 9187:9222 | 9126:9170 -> -2.3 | 18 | 18.2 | 18.1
